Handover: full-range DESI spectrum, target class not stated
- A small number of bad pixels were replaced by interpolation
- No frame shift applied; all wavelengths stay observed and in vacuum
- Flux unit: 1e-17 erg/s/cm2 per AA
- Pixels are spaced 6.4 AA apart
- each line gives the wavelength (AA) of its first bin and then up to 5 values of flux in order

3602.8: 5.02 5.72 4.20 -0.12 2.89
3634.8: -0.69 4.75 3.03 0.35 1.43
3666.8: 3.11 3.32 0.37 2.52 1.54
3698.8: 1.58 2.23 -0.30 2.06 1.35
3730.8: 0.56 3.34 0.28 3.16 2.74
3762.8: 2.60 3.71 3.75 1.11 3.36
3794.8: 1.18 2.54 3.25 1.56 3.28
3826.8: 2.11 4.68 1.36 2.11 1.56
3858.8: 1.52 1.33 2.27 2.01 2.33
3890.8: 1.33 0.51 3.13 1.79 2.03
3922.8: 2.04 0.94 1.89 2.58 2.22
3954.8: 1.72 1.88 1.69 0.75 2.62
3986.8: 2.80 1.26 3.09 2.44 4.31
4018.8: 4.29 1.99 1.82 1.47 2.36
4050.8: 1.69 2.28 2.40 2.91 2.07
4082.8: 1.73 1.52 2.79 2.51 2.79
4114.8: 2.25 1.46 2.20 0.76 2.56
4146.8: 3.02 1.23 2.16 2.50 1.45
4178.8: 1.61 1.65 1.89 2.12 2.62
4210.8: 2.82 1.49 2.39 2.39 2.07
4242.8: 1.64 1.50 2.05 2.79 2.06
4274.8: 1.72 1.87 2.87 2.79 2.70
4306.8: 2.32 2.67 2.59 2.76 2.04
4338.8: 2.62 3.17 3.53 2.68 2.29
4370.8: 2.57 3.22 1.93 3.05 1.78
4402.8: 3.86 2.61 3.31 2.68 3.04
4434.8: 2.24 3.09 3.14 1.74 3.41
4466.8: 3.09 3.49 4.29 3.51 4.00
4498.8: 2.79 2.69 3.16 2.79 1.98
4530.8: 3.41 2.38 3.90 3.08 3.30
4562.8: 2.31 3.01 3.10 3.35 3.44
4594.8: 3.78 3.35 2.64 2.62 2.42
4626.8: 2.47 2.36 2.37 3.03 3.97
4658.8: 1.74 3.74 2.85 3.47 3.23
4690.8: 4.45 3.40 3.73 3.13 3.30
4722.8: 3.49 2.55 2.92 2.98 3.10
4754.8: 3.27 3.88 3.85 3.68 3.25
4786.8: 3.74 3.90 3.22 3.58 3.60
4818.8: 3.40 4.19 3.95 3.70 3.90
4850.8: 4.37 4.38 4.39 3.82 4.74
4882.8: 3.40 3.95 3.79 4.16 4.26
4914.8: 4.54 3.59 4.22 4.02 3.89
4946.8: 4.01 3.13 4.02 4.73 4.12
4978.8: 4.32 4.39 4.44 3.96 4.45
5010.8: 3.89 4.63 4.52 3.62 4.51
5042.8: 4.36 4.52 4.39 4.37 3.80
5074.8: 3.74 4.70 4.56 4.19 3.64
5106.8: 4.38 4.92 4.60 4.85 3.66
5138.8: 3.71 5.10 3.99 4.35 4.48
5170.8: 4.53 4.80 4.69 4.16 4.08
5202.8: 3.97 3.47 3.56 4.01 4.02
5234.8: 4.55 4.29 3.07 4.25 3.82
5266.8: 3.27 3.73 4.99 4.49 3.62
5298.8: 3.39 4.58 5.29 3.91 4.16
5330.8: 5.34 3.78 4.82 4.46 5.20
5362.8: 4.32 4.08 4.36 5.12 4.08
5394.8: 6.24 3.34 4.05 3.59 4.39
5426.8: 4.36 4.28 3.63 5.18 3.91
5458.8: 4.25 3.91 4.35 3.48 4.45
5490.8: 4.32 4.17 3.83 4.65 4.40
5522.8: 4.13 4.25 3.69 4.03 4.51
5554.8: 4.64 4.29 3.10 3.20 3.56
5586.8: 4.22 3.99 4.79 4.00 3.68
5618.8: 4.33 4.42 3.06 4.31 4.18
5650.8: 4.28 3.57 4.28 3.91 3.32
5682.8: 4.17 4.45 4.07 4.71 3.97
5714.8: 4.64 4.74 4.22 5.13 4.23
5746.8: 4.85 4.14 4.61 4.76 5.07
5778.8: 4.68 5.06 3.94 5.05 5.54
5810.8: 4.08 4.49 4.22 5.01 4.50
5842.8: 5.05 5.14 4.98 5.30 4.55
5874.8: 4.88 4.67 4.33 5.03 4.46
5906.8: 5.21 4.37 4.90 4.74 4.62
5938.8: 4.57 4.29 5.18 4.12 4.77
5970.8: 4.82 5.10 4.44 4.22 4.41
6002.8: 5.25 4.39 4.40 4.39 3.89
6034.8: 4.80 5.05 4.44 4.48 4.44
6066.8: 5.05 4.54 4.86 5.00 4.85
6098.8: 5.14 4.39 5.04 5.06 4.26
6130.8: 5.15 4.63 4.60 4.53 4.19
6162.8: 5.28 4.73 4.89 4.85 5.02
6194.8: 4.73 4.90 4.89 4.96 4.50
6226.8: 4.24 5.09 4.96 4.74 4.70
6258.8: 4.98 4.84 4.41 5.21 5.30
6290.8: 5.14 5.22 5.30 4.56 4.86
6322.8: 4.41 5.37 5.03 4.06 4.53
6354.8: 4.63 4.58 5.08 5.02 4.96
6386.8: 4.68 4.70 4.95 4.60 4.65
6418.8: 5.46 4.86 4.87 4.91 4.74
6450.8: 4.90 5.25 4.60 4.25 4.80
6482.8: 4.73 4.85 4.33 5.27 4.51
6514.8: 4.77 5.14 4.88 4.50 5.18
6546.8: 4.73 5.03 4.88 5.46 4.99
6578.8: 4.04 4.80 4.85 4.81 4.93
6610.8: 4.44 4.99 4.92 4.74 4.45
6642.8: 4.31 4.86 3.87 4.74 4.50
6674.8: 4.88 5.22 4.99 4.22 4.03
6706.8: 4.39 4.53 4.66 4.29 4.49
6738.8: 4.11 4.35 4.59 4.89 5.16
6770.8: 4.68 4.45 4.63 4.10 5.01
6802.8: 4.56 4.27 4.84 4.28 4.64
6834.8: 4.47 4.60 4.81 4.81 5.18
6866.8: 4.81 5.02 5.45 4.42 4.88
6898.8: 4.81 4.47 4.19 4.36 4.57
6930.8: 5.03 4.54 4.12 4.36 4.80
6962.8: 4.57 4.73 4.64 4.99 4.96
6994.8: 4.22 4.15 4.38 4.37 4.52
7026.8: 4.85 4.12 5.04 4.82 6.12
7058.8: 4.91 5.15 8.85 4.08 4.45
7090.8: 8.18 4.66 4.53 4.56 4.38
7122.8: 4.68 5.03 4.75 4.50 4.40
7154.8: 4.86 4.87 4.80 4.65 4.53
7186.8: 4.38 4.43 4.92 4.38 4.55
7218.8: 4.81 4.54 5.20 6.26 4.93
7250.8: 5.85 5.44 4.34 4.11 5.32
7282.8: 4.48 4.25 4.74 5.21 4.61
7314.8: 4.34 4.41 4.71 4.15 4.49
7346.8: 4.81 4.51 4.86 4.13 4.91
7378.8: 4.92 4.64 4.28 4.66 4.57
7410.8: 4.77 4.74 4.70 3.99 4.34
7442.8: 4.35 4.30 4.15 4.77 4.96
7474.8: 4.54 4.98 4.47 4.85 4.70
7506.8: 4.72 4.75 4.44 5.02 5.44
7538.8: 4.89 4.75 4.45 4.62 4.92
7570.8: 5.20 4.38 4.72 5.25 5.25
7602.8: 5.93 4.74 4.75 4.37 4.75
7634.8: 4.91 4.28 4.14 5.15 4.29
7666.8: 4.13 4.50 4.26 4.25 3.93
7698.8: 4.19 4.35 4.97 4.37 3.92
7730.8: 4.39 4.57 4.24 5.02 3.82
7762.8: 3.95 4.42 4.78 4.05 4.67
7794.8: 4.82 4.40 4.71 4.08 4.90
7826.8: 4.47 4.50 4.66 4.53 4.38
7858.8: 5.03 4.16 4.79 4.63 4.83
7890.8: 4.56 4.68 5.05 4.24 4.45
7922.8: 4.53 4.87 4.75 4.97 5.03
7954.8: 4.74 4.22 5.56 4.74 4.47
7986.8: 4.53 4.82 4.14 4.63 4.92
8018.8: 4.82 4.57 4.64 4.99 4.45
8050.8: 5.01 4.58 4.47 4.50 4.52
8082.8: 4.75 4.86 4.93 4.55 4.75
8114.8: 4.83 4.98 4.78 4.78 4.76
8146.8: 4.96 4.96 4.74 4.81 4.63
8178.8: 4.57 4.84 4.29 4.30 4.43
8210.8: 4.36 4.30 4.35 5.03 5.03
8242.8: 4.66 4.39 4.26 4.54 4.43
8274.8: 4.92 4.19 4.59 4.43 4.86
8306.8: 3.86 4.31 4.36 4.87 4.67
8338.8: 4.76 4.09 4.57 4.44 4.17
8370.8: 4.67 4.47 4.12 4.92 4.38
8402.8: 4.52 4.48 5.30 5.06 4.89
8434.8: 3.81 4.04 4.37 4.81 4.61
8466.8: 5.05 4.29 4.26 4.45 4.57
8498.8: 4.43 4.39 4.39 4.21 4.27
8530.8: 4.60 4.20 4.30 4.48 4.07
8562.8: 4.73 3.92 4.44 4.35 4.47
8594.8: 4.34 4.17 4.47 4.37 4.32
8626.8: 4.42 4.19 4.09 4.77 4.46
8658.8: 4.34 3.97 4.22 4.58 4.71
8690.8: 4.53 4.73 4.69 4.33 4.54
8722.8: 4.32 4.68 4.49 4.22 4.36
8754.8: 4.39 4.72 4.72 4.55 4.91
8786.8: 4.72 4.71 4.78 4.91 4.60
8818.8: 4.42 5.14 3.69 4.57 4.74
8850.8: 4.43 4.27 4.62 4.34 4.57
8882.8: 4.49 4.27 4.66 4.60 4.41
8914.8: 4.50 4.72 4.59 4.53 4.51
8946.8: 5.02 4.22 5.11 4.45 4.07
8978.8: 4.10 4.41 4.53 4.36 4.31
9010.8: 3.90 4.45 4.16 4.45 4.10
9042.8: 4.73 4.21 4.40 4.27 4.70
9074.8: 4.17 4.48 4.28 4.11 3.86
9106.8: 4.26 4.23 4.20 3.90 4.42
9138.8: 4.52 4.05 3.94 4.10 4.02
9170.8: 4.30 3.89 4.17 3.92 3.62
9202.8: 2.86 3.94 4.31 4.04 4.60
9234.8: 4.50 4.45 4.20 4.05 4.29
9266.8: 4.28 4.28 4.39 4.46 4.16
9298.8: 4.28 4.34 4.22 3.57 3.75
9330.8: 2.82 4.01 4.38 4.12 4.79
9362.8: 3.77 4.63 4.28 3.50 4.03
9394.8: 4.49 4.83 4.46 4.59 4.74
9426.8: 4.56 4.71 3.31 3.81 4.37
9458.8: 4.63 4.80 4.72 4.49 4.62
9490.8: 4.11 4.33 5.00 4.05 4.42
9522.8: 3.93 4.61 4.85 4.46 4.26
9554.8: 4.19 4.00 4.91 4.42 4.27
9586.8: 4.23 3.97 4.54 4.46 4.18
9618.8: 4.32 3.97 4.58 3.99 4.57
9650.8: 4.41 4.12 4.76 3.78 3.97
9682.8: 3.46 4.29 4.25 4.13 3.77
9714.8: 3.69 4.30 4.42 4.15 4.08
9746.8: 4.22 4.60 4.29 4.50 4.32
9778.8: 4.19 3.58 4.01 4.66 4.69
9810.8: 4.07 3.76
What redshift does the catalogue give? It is 0.08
